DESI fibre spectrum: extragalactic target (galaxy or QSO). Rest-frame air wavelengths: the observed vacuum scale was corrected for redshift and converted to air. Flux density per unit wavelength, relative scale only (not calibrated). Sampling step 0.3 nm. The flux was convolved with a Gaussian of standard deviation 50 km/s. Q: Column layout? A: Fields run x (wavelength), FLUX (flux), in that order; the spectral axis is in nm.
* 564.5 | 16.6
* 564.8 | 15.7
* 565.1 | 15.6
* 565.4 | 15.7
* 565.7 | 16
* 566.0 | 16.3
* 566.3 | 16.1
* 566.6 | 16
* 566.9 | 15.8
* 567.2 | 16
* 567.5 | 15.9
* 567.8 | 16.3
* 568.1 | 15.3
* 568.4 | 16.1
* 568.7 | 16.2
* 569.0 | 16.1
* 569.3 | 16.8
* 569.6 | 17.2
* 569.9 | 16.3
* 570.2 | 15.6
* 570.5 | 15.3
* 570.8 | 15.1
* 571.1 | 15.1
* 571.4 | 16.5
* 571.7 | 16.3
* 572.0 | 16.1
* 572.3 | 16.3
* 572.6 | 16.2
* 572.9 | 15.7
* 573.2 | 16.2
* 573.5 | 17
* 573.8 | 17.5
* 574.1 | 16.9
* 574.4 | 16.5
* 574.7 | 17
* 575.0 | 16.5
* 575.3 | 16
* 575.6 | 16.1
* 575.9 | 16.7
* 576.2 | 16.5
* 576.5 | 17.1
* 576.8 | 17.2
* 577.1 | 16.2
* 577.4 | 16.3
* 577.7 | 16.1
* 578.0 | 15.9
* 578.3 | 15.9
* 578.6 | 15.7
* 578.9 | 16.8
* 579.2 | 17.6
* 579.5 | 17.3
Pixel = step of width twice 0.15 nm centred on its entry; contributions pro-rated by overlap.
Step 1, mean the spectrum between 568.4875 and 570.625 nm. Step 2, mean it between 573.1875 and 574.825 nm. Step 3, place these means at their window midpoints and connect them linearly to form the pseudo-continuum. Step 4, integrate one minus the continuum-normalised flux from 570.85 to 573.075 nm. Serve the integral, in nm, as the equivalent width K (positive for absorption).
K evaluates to 0.081 nm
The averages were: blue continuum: 16.2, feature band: 16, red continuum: 16.9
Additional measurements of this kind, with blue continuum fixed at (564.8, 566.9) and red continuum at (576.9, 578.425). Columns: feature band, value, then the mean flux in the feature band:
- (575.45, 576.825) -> -0.050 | 16.7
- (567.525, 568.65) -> 0.002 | 15.9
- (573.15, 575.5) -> -0.094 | 16.7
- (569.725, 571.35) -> 0.044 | 15.6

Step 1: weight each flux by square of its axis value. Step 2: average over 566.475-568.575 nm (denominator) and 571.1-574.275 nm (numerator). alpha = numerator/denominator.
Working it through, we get 1.0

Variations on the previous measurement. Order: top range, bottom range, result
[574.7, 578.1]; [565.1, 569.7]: 1.05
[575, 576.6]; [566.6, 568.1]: 1.06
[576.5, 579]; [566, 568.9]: 1.06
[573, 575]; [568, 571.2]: 1.07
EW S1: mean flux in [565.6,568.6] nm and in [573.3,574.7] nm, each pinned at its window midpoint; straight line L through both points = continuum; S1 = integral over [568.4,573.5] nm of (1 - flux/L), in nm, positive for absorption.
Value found 0.132 nm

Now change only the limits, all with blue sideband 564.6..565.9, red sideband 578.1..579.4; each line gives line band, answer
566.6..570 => -0.04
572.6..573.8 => -0.02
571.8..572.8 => 0.00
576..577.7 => -0.02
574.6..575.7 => 0.00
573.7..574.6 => -0.04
